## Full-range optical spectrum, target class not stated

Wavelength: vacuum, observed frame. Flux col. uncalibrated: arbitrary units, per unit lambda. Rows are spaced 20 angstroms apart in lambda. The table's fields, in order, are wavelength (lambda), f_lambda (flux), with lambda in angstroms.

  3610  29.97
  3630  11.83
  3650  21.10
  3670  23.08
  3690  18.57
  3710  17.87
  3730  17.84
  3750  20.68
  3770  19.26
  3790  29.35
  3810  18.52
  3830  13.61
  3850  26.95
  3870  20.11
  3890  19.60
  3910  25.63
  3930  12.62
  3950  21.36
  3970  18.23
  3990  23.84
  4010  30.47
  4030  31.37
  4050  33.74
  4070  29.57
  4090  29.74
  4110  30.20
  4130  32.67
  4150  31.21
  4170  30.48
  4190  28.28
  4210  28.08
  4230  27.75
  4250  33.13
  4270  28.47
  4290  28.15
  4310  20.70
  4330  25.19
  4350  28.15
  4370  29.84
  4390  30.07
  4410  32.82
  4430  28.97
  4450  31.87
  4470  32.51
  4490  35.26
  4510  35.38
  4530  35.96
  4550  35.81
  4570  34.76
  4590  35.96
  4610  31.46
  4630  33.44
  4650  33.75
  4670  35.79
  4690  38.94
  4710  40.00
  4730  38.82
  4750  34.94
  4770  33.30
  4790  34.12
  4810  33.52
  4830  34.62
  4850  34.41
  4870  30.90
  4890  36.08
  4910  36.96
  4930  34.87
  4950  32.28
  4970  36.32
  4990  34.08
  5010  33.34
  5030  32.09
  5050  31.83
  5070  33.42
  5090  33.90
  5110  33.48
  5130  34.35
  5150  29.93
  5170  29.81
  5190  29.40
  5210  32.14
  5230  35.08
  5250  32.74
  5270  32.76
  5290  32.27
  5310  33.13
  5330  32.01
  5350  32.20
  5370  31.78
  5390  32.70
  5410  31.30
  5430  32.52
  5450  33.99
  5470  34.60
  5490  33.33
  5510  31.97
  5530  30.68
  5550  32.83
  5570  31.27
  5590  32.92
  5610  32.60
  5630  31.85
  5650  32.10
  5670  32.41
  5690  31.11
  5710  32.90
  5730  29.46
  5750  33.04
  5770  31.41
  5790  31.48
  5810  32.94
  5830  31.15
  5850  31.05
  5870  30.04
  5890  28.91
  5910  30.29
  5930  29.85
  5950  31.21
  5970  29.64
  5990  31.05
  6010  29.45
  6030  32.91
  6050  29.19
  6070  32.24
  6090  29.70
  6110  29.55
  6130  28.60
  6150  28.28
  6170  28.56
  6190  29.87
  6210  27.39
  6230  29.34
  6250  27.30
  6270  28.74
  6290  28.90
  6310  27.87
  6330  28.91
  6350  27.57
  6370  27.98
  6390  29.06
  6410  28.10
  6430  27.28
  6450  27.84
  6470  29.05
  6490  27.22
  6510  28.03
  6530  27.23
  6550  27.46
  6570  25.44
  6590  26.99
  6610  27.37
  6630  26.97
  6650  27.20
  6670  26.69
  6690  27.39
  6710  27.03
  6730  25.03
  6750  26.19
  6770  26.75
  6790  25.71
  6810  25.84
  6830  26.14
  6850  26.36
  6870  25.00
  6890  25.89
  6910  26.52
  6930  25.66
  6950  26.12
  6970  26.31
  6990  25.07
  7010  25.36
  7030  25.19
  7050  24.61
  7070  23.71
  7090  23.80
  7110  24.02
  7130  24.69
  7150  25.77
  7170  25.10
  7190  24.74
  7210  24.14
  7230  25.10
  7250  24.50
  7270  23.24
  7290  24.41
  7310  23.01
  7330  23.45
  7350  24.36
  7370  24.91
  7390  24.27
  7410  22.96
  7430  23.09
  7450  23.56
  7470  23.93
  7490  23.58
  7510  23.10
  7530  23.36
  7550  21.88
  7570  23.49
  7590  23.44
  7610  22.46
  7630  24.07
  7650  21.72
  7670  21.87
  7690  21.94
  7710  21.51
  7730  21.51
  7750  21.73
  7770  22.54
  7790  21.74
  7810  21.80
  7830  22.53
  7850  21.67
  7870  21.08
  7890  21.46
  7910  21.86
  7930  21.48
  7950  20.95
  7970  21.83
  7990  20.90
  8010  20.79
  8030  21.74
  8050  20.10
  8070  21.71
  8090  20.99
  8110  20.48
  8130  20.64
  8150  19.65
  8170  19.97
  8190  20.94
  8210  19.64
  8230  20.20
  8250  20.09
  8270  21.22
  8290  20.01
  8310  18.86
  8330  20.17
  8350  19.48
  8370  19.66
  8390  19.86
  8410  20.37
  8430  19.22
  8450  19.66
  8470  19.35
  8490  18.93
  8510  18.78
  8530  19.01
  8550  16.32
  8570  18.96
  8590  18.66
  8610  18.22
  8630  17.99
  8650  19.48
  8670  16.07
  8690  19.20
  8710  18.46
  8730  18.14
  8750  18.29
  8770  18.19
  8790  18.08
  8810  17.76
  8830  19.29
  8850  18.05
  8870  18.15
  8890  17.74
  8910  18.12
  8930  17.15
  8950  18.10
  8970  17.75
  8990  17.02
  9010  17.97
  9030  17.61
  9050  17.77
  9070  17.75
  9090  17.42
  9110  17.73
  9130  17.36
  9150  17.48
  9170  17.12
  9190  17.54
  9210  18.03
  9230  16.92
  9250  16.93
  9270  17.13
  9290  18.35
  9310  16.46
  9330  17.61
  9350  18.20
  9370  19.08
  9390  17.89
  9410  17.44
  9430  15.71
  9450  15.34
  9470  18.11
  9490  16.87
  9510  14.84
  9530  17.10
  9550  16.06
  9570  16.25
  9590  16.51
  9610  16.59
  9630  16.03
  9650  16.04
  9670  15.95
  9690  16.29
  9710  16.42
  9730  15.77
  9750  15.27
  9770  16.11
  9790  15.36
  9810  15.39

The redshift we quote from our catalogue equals 0.00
